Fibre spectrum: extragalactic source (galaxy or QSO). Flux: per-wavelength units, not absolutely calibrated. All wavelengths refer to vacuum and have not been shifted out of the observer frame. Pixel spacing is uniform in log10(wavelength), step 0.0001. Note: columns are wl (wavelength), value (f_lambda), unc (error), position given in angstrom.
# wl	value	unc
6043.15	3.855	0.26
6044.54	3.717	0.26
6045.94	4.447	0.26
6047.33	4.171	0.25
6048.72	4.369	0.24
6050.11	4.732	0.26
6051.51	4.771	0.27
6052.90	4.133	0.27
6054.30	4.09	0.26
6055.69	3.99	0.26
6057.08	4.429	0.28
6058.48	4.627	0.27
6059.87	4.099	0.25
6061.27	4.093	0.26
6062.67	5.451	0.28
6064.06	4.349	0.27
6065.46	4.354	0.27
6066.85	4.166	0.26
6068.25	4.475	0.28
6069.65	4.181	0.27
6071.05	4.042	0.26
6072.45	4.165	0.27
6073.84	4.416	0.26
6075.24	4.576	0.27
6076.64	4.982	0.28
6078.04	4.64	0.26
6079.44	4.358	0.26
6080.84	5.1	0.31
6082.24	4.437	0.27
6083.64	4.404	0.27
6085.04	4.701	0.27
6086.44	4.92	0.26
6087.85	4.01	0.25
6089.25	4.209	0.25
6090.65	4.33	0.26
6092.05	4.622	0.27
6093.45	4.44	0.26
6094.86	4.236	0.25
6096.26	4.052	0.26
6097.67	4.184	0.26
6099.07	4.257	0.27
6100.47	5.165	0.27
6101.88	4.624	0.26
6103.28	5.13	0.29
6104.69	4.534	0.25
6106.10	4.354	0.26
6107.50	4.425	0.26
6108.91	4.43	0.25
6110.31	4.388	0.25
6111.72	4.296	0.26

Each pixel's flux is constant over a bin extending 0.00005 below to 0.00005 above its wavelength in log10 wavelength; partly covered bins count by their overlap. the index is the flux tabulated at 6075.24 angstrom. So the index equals 4.576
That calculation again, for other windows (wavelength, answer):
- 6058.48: 4.627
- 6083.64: 4.404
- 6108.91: 4.43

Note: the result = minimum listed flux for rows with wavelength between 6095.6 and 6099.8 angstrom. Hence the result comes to 4.052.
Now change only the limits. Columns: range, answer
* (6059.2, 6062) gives 4.093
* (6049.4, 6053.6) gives 4.133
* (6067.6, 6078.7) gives 4.042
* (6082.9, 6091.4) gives 4.01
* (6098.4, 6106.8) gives 4.257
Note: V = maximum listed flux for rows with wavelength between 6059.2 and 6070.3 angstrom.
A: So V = 5.451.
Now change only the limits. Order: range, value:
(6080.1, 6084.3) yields 5.1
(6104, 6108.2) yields 4.534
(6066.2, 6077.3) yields 4.982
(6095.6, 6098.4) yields 4.184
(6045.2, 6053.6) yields 4.771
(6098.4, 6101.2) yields 5.165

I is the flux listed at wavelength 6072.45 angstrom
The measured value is 4.165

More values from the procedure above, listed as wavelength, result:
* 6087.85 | 4.01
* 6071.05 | 4.042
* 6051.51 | 4.771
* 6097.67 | 4.184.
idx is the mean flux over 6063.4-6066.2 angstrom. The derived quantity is 4.35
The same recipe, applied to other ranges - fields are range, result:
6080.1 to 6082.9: 4.77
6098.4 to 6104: 4.8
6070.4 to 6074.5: 4.21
